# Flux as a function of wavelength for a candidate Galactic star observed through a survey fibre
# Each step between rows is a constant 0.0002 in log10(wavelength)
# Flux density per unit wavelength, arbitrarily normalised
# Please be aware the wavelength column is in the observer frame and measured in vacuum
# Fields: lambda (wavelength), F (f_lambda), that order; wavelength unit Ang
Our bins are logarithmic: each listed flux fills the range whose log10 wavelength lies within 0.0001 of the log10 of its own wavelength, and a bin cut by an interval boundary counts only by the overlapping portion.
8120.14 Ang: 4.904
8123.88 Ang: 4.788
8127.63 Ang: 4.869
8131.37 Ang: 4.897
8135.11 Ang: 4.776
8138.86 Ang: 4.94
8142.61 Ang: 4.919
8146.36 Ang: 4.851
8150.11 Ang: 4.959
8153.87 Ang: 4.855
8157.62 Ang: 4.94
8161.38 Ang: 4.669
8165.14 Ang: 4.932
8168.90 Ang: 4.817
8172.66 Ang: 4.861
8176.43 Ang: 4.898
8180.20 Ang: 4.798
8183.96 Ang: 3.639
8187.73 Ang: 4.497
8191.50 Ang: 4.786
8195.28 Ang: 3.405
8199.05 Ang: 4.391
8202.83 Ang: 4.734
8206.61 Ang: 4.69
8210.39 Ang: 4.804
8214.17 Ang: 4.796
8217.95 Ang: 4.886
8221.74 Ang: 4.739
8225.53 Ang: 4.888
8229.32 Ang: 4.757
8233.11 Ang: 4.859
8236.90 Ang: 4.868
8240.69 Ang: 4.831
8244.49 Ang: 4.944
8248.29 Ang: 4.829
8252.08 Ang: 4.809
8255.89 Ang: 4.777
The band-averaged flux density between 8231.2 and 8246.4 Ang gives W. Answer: 4.88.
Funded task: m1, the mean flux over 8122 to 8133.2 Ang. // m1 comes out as 4.85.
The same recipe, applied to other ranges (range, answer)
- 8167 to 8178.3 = 4.86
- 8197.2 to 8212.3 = 4.65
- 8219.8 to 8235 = 4.81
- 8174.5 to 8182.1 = 4.84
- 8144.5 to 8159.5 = 4.9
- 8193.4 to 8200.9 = 3.9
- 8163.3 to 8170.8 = 4.88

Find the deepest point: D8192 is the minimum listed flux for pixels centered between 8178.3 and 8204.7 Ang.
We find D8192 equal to 3.405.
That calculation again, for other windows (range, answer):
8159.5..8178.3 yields 4.669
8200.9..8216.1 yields 4.69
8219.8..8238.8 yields 4.739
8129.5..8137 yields 4.776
